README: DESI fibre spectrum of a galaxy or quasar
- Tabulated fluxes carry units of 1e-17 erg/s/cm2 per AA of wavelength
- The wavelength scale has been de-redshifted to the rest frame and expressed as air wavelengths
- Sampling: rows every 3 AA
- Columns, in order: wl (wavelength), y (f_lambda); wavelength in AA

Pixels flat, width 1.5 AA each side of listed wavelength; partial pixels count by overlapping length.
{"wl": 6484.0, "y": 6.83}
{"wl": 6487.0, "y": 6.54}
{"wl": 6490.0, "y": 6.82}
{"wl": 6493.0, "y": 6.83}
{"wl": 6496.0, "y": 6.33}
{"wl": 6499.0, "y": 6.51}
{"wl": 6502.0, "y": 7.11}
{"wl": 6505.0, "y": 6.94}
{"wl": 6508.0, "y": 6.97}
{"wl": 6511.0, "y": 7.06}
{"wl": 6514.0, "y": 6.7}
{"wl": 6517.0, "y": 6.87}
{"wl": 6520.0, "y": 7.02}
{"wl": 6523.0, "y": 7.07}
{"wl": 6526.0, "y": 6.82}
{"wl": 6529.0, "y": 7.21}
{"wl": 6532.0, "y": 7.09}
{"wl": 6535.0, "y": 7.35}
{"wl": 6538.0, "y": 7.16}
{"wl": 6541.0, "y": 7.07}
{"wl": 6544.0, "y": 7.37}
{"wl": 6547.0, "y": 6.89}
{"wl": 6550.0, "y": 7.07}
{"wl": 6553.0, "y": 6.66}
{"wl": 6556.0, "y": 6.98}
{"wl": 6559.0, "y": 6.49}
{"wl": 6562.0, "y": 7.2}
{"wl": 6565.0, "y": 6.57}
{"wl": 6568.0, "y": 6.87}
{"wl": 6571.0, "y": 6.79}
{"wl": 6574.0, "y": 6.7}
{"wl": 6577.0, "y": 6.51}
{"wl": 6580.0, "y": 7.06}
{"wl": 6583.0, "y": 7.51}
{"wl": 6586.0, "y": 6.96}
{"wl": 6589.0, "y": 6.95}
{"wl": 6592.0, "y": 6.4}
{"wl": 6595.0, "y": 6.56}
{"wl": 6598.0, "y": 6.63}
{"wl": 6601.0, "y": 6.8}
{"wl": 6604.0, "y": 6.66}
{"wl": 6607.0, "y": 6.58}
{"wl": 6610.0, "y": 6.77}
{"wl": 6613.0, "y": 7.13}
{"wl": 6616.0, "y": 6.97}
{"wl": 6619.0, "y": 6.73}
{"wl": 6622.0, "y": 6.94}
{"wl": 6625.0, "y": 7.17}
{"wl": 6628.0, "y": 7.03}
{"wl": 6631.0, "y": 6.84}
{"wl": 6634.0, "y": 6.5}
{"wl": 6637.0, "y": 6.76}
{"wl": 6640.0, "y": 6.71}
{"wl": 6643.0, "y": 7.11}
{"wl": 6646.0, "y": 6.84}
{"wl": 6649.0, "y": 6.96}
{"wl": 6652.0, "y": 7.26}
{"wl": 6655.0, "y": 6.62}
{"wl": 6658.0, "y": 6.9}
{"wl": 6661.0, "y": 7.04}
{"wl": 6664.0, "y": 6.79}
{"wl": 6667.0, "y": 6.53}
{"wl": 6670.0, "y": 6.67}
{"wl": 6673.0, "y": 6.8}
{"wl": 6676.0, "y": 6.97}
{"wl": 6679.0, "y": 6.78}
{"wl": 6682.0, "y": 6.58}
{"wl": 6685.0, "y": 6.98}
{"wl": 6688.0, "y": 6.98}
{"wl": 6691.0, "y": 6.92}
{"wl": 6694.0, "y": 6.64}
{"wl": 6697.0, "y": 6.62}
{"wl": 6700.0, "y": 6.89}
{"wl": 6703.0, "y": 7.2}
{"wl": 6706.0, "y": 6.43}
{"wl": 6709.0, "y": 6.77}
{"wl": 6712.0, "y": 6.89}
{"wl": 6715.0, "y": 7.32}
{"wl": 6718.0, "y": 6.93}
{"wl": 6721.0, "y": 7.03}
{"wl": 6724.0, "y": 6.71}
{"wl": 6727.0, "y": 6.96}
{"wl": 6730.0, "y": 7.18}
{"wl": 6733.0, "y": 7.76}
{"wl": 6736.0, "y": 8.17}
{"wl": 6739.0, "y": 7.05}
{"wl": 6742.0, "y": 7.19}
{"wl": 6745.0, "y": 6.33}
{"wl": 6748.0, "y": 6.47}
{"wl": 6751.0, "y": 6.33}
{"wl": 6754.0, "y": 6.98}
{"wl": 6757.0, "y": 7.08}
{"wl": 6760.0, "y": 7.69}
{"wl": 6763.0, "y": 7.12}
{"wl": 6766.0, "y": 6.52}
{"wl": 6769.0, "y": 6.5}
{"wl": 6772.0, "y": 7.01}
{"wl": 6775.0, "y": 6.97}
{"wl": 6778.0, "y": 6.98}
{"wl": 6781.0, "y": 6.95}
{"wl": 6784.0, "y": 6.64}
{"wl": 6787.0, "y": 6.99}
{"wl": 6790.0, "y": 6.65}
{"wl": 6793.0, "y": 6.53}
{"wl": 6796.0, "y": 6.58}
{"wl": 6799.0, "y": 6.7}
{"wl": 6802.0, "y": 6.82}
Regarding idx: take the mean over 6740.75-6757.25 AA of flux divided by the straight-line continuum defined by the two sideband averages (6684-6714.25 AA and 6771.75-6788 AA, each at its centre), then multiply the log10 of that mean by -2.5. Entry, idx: 0.03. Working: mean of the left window 6.84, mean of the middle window 6.7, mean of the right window 6.91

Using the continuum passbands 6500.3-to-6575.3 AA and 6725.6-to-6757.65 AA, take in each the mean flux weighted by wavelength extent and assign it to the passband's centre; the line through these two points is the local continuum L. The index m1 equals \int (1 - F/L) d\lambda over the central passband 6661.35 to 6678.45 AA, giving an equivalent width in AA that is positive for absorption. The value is 0.59 AA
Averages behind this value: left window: 6.96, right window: 7.04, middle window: 6.77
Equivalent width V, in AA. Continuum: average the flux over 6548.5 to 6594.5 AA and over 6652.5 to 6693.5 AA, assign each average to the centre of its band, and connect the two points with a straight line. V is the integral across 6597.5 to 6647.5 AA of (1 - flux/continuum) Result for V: -0.05 AA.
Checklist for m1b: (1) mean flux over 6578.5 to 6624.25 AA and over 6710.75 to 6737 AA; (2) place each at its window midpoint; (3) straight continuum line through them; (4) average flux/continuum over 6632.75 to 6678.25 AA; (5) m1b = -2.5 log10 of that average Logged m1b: 0.03 mag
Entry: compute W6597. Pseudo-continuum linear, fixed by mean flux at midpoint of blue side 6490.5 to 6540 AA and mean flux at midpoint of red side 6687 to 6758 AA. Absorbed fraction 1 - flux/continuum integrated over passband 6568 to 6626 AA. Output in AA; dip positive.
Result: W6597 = 0.9 AA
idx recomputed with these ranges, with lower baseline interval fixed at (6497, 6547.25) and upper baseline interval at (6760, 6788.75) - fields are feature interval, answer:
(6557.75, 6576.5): 0.04 mag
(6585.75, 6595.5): 0.04 mag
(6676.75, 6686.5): 0.02 mag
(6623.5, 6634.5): 0.01 mag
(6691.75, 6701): 0.03 mag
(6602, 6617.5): 0.02 mag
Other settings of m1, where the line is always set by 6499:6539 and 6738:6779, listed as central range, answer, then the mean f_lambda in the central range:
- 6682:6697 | 0.2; 6.82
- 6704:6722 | 0.0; 6.9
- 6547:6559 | 0.2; 6.85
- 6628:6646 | 0.3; 6.81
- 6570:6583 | 0.2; 6.85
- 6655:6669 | 0.3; 6.79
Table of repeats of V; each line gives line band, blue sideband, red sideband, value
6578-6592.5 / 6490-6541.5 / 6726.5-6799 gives -0.1 AA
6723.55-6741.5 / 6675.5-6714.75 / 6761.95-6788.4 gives -1.3 AA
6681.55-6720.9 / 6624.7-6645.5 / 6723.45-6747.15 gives 1.1 AA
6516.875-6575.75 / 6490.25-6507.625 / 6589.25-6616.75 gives -1.9 AA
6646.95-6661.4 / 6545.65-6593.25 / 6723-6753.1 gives 0.0 AA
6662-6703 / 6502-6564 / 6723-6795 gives 1.0 AA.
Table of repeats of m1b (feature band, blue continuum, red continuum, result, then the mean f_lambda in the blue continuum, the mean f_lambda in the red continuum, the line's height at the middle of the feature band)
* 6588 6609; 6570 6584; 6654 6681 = 0.04 mag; 6.9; 6.79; 6.87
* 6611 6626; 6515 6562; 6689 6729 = 0.00 mag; 7.01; 6.88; 6.95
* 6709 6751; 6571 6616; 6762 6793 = -0.04 mag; 6.81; 6.81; 6.81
